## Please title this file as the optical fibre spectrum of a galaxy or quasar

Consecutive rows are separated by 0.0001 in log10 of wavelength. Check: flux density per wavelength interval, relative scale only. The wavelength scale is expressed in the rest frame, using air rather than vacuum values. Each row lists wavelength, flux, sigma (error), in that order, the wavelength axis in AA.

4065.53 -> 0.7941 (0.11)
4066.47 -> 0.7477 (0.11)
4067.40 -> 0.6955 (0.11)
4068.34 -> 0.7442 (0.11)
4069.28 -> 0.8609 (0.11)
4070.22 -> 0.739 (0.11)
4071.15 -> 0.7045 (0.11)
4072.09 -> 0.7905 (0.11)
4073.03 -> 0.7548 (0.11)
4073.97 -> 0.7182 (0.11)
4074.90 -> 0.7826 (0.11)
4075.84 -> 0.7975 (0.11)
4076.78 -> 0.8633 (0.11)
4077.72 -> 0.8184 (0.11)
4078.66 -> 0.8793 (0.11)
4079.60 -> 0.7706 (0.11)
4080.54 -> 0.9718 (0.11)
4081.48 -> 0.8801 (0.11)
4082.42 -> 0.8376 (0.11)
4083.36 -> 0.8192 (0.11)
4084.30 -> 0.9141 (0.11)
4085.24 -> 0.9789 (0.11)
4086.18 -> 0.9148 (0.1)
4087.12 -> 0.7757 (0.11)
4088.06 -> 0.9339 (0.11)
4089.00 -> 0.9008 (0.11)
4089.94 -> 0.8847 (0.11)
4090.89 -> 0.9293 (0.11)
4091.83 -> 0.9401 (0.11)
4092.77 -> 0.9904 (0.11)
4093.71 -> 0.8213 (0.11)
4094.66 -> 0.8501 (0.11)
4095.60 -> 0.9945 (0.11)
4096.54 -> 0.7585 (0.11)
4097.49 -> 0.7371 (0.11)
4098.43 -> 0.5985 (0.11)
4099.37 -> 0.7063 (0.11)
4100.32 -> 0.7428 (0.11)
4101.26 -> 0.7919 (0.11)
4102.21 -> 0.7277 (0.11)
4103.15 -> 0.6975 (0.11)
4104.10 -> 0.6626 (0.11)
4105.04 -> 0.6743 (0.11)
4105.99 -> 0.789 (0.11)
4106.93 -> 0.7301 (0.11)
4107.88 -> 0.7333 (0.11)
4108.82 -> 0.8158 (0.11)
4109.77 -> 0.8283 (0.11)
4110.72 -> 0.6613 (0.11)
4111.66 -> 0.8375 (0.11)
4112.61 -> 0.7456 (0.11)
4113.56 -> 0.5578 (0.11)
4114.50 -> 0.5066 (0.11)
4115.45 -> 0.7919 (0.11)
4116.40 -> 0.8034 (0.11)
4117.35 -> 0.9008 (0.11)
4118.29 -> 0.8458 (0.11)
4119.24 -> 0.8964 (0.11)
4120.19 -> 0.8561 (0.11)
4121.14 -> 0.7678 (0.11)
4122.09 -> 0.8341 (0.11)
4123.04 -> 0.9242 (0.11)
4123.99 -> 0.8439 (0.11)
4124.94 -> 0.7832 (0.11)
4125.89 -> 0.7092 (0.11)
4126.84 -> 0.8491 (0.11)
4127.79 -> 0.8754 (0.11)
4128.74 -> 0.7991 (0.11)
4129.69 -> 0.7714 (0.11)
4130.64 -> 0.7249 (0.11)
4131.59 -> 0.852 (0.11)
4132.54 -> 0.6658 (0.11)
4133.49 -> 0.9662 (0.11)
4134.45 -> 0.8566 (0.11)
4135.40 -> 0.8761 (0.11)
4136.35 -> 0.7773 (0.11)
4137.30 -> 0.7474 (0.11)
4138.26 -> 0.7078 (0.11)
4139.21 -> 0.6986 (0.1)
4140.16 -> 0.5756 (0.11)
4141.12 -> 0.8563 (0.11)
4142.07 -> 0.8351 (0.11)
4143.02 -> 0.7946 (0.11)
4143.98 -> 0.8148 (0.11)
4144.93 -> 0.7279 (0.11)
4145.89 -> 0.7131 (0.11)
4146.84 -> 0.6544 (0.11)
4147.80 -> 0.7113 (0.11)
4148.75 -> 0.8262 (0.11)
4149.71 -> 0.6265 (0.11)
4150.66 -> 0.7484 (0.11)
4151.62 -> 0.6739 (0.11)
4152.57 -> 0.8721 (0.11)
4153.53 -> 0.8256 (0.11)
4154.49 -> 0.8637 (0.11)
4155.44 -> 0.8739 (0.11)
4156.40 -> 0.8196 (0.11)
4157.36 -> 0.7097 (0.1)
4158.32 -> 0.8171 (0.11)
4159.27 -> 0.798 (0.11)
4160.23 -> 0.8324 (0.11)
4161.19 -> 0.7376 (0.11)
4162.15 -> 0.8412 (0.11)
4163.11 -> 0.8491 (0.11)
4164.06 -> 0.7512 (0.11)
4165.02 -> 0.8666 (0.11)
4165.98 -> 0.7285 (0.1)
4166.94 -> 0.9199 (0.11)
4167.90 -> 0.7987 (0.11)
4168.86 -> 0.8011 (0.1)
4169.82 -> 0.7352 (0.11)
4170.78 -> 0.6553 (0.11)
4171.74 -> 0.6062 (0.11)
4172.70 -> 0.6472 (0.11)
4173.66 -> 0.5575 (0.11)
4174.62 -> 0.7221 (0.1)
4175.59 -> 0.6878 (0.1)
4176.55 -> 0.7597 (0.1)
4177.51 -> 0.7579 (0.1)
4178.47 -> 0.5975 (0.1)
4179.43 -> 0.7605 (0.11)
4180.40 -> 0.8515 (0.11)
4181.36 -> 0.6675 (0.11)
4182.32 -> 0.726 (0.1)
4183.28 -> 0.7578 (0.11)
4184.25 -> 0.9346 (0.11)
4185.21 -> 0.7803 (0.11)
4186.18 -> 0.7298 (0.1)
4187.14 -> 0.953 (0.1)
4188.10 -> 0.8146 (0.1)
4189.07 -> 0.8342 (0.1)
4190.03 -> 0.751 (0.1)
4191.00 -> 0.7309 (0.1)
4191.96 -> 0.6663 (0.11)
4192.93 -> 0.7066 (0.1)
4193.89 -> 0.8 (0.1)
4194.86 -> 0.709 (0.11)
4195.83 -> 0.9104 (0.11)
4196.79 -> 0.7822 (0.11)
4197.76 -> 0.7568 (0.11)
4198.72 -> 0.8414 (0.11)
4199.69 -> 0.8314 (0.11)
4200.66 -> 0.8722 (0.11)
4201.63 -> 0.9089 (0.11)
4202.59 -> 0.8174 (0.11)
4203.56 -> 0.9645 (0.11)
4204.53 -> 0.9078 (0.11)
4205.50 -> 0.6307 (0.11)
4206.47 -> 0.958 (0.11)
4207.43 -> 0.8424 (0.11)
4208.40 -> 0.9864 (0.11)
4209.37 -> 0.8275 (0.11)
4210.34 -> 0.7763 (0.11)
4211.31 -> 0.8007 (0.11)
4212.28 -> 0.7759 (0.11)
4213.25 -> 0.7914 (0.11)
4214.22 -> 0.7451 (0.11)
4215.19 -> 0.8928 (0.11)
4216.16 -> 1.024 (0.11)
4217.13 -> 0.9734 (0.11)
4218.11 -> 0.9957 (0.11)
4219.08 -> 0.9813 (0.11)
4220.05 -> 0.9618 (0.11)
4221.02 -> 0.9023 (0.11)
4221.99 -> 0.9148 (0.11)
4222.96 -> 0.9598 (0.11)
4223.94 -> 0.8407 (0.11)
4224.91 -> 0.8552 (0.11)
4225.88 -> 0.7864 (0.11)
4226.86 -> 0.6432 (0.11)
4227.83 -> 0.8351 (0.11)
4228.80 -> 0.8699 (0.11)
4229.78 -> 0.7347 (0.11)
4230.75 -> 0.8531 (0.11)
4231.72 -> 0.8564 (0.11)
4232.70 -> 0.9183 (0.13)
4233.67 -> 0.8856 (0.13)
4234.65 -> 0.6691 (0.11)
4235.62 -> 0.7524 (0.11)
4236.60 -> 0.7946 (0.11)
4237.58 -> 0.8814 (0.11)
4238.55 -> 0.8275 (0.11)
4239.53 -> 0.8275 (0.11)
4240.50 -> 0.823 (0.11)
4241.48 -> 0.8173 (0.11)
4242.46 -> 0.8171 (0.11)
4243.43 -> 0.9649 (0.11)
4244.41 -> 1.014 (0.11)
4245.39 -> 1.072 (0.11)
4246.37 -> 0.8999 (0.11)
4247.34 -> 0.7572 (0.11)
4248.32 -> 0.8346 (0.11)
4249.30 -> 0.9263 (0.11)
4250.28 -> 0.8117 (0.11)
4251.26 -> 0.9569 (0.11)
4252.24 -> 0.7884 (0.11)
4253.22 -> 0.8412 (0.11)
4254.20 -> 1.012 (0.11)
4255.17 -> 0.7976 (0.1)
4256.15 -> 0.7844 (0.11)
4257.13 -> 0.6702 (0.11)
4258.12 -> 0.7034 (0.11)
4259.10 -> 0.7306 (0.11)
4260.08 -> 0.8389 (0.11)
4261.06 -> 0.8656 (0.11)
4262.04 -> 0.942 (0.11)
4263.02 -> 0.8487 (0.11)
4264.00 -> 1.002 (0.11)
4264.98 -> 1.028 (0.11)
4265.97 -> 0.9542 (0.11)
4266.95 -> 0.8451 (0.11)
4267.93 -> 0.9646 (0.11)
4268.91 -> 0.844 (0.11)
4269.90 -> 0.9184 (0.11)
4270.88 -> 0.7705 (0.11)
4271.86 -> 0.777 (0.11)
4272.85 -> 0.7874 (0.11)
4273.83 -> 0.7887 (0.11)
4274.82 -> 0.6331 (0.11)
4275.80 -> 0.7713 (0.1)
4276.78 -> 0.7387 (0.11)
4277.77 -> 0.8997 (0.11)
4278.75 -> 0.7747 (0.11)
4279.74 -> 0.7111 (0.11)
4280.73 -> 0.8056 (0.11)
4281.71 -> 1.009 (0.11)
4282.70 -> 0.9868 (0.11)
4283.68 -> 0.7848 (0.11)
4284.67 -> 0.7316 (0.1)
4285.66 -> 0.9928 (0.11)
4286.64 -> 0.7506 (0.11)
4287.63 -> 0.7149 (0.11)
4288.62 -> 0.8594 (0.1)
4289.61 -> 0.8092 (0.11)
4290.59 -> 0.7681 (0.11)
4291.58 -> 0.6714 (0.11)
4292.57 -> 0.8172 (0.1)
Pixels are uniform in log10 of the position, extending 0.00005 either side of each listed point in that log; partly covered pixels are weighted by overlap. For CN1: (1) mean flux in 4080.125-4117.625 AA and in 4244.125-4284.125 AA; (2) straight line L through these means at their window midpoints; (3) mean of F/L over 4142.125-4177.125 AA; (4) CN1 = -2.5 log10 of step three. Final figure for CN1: 0.08 mag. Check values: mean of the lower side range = 0.802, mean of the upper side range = 0.85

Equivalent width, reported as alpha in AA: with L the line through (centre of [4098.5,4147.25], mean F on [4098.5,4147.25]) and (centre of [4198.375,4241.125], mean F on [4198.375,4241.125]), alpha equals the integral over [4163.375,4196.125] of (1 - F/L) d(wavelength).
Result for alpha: 2.5 AA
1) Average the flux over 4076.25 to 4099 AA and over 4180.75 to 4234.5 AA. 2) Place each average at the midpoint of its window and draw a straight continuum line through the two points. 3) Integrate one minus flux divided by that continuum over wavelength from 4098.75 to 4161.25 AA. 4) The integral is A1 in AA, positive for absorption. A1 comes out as 5.9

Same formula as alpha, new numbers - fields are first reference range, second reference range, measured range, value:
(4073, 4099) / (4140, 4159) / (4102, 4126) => 1.40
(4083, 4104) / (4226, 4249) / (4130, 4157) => 2.00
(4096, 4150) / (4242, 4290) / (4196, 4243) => -1.61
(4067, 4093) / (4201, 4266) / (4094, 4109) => 1.67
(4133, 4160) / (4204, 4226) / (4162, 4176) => 1.16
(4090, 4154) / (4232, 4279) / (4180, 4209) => 0.06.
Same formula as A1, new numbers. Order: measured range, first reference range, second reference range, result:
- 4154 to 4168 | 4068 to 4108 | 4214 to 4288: 0.27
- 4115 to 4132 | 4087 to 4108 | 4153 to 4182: -0.83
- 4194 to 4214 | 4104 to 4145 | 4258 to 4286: -0.44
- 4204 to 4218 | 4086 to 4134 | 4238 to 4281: -0.45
